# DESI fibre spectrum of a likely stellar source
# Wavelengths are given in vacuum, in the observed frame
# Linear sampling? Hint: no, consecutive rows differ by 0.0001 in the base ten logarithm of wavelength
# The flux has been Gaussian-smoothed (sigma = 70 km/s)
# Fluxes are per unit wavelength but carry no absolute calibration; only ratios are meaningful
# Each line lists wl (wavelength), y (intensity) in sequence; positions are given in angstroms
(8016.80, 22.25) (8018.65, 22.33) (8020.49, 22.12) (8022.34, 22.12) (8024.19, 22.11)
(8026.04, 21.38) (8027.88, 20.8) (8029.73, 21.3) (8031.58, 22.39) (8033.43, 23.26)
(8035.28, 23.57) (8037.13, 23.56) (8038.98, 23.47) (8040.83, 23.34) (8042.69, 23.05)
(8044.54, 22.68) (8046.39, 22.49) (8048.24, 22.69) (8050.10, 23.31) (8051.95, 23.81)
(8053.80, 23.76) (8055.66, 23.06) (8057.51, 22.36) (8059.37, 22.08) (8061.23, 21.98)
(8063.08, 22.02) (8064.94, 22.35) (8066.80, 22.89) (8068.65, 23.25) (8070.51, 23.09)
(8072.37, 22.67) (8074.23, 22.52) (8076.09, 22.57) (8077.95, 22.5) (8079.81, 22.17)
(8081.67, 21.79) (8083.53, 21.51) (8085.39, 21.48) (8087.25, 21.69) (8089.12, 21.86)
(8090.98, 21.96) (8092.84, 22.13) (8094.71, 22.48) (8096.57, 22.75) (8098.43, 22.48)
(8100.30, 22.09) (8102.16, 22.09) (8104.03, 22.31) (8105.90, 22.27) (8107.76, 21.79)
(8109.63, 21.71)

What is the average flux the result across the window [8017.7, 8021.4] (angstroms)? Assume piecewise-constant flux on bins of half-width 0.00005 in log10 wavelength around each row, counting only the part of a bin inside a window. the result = 22.2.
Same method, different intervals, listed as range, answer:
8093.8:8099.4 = 22.6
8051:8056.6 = 23.6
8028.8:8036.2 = 22.6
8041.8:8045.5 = 22.9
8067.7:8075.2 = 22.9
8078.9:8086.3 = 21.7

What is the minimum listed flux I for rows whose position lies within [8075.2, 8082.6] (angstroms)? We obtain 21.79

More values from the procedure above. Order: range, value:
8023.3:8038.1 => 20.8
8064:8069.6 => 22.35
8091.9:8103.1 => 22.09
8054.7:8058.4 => 22.36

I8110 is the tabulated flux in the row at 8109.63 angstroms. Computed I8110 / 21.71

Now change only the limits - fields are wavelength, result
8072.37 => 22.67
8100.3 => 22.09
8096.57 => 22.75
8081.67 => 21.79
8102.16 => 22.09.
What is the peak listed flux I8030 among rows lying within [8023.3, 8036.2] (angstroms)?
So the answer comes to 23.57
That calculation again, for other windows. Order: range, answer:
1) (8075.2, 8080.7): 22.57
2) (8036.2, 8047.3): 23.56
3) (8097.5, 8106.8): 22.48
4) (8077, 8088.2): 22.5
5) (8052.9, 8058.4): 23.76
